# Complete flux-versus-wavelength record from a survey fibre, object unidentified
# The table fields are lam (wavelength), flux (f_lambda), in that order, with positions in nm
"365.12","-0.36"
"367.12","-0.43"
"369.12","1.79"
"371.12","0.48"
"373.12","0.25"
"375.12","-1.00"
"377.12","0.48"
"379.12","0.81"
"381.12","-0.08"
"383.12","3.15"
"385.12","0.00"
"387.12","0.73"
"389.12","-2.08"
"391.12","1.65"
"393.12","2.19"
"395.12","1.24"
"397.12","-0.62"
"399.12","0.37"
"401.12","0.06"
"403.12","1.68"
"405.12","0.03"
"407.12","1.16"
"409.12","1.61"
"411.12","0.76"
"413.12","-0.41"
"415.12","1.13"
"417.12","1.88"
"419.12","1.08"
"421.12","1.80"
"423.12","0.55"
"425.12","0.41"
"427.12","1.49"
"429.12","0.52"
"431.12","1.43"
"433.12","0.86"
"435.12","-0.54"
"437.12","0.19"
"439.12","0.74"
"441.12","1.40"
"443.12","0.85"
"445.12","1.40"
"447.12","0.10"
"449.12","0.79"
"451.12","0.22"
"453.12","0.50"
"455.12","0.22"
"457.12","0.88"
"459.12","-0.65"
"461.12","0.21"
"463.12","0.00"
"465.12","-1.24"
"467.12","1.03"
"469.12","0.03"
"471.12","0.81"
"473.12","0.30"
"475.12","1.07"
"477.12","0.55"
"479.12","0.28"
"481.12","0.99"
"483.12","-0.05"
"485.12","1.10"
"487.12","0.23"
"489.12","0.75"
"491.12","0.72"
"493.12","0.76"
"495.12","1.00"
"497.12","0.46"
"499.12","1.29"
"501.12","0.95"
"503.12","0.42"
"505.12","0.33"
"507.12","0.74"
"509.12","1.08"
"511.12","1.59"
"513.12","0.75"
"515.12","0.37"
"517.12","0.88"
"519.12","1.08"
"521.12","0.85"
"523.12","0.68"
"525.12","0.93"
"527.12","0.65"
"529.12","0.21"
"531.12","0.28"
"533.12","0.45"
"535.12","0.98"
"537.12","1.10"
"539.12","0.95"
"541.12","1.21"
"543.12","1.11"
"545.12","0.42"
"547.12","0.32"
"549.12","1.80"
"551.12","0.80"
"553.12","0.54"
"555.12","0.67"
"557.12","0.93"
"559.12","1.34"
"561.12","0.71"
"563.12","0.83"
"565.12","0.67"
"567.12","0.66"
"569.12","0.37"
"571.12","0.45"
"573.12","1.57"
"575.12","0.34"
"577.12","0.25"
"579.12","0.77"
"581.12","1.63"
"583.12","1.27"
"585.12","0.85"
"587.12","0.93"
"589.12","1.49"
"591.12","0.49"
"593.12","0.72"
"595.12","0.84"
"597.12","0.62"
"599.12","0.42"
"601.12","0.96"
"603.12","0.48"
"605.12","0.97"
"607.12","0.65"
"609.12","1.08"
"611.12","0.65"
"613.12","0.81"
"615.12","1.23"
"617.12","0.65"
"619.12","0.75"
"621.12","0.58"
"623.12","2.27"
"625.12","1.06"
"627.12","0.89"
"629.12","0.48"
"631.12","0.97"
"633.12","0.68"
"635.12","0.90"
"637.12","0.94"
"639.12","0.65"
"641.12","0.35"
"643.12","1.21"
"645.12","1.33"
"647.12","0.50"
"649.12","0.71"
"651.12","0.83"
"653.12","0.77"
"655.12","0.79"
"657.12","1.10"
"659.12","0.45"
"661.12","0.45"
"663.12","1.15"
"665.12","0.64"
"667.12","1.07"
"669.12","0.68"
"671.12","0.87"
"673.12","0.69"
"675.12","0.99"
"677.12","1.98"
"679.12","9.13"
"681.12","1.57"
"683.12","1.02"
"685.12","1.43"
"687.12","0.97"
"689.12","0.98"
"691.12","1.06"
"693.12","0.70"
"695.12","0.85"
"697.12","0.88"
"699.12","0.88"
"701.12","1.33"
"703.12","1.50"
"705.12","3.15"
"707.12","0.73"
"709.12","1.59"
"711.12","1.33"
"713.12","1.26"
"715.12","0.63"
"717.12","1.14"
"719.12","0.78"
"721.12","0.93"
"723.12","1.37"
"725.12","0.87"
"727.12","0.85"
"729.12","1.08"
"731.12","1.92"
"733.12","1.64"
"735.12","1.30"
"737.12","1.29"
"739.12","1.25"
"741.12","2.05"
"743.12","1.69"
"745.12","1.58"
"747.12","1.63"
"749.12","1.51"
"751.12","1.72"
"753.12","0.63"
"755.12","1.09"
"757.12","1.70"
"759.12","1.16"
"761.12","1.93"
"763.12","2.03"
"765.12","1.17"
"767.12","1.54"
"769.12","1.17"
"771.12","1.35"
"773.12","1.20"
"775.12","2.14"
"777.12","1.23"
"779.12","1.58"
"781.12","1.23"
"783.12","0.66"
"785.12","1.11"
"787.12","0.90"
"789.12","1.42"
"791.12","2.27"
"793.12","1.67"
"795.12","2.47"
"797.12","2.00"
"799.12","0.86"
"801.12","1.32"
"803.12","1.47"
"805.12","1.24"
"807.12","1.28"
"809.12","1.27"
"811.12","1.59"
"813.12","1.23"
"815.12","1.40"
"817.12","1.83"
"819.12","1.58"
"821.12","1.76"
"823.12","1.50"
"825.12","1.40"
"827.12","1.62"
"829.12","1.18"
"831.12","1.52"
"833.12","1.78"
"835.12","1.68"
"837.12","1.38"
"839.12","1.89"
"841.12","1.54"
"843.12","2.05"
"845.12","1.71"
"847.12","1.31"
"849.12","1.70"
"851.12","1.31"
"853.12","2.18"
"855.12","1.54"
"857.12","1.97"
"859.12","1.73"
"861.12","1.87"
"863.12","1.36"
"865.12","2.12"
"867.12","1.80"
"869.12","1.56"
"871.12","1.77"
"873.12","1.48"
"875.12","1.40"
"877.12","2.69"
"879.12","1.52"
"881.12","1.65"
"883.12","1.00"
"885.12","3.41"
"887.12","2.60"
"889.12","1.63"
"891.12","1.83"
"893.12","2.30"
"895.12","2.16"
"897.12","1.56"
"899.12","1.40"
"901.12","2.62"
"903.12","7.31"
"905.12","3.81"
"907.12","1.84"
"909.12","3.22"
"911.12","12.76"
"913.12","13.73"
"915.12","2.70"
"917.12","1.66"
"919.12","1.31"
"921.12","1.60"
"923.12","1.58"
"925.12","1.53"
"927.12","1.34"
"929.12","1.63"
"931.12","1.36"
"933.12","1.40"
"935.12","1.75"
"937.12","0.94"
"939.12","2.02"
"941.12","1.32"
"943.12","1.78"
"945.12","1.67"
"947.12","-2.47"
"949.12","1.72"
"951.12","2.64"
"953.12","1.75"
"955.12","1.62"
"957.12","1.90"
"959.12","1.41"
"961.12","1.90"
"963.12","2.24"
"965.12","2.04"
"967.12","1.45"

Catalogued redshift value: 0.821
